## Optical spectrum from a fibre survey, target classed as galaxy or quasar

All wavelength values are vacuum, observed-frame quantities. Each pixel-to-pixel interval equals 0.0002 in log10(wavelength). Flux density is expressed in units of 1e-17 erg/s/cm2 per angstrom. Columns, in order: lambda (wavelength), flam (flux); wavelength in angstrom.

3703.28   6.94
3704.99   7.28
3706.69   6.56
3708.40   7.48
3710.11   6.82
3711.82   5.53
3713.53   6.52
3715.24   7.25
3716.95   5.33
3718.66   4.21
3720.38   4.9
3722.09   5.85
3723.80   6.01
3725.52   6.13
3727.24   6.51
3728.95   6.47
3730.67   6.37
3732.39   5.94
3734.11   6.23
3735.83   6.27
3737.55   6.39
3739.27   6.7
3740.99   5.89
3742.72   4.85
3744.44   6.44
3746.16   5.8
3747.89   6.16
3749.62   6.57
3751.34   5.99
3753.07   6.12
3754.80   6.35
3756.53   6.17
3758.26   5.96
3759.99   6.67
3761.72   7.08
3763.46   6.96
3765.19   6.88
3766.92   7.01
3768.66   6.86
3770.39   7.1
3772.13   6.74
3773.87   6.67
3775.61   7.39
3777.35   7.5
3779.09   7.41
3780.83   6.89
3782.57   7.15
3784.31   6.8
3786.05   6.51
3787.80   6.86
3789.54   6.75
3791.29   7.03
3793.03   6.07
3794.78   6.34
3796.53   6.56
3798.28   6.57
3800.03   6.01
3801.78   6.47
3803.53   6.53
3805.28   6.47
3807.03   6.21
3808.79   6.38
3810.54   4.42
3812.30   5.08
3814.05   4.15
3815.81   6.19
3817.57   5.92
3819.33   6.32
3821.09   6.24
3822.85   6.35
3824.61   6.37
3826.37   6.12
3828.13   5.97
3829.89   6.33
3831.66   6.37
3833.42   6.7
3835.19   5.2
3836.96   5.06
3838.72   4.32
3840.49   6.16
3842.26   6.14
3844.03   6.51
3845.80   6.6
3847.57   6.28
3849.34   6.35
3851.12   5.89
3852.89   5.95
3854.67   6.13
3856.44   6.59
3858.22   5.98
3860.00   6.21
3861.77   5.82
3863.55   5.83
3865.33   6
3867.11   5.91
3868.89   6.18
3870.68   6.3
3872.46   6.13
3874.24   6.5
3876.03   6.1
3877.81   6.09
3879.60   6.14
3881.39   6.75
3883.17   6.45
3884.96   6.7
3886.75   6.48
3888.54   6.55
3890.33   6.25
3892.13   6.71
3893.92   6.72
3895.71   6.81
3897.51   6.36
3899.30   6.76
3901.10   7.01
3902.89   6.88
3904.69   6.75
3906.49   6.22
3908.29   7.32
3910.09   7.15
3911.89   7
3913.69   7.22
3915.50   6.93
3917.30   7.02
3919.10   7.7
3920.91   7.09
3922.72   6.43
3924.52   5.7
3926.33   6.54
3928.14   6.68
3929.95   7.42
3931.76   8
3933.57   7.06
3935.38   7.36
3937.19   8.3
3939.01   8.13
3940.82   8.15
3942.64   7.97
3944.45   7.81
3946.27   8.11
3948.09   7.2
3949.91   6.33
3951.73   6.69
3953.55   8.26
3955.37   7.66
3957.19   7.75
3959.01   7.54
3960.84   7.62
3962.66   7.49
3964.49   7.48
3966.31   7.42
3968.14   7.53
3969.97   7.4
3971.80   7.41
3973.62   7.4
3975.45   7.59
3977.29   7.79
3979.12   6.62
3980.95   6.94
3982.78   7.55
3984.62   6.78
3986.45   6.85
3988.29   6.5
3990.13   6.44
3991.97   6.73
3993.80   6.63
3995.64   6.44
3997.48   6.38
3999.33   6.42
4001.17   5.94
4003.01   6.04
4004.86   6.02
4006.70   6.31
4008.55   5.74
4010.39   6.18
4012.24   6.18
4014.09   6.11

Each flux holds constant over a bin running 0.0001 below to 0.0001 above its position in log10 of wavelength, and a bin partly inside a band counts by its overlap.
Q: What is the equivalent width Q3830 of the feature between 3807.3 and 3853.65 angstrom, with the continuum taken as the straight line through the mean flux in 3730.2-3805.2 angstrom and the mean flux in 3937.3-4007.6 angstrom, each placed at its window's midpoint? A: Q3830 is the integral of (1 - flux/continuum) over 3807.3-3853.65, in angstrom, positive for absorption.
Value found 5.67 angstrom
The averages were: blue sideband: 6.54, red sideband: 7.15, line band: 5.9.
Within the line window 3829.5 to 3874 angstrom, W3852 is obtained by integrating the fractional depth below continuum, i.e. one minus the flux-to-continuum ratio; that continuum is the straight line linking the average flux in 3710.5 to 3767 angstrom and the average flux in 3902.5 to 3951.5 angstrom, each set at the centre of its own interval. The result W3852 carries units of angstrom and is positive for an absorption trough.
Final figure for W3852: 4.87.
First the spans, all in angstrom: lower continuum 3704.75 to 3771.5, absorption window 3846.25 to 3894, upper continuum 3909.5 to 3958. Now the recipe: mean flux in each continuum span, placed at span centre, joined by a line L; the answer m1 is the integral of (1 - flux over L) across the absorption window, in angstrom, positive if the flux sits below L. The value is 5.0 angstrom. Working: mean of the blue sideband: 6.29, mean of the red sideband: 7.32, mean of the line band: 6.25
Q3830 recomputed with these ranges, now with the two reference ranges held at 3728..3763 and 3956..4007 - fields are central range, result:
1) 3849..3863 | 1.0 angstrom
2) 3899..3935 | -1.0 angstrom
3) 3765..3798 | -2.7 angstrom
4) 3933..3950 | -2.2 angstrom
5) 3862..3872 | 0.9 angstrom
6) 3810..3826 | 1.9 angstrom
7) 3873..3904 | 0.7 angstrom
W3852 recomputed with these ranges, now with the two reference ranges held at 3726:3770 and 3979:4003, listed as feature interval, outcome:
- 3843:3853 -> 0.3 angstrom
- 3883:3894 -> -0.1 angstrom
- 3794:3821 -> 1.8 angstrom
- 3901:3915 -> -0.9 angstrom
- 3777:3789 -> -1.1 angstrom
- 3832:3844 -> 1.4 angstrom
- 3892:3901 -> -0.3 angstrom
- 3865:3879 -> 0.7 angstrom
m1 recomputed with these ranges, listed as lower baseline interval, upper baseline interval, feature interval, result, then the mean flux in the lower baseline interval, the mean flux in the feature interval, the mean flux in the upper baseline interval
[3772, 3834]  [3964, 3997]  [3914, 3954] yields -2.4 angstrom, 6.38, 7.3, 7.07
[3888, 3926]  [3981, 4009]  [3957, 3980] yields -3.1 angstrom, 6.79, 7.46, 6.48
